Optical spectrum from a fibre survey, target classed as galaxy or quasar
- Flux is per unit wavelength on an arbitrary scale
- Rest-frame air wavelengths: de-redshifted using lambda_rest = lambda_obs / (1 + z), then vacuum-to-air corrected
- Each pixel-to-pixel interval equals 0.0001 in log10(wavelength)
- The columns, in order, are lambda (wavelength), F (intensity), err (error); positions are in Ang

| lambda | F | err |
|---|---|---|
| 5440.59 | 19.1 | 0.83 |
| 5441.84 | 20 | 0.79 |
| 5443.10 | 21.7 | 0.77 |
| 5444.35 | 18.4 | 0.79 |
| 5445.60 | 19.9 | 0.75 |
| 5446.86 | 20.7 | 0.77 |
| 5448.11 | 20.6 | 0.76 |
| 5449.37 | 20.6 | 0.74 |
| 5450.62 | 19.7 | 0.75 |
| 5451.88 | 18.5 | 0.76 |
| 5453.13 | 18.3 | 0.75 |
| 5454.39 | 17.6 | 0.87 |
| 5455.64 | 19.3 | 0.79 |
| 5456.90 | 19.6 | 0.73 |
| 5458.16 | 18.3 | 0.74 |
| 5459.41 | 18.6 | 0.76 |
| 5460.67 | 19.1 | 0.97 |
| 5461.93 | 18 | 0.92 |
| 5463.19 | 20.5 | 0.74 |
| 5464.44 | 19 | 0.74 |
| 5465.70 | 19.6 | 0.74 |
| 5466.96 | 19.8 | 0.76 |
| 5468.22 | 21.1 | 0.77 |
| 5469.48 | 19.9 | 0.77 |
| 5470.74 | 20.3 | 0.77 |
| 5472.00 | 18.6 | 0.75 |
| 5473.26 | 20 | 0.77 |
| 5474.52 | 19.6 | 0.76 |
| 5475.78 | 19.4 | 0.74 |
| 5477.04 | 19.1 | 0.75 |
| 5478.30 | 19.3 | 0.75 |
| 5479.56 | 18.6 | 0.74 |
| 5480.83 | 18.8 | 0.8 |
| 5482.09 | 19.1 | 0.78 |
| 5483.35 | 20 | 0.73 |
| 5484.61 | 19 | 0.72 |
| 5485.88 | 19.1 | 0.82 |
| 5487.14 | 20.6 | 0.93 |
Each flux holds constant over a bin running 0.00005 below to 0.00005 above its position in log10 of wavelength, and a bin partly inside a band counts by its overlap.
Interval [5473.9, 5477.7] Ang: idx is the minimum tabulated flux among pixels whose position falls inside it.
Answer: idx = 19.1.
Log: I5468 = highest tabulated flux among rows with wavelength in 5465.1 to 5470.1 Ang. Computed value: 21.1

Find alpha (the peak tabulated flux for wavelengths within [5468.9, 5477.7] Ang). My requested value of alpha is 20.3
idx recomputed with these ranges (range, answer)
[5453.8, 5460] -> 17.6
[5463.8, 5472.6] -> 18.6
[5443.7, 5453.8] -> 18.3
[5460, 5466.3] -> 18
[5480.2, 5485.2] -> 18.8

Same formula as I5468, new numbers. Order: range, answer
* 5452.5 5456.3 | 19.3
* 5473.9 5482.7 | 19.6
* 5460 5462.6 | 19.1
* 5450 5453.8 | 19.7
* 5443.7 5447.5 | 20.7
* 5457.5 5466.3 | 20.5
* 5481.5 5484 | 20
